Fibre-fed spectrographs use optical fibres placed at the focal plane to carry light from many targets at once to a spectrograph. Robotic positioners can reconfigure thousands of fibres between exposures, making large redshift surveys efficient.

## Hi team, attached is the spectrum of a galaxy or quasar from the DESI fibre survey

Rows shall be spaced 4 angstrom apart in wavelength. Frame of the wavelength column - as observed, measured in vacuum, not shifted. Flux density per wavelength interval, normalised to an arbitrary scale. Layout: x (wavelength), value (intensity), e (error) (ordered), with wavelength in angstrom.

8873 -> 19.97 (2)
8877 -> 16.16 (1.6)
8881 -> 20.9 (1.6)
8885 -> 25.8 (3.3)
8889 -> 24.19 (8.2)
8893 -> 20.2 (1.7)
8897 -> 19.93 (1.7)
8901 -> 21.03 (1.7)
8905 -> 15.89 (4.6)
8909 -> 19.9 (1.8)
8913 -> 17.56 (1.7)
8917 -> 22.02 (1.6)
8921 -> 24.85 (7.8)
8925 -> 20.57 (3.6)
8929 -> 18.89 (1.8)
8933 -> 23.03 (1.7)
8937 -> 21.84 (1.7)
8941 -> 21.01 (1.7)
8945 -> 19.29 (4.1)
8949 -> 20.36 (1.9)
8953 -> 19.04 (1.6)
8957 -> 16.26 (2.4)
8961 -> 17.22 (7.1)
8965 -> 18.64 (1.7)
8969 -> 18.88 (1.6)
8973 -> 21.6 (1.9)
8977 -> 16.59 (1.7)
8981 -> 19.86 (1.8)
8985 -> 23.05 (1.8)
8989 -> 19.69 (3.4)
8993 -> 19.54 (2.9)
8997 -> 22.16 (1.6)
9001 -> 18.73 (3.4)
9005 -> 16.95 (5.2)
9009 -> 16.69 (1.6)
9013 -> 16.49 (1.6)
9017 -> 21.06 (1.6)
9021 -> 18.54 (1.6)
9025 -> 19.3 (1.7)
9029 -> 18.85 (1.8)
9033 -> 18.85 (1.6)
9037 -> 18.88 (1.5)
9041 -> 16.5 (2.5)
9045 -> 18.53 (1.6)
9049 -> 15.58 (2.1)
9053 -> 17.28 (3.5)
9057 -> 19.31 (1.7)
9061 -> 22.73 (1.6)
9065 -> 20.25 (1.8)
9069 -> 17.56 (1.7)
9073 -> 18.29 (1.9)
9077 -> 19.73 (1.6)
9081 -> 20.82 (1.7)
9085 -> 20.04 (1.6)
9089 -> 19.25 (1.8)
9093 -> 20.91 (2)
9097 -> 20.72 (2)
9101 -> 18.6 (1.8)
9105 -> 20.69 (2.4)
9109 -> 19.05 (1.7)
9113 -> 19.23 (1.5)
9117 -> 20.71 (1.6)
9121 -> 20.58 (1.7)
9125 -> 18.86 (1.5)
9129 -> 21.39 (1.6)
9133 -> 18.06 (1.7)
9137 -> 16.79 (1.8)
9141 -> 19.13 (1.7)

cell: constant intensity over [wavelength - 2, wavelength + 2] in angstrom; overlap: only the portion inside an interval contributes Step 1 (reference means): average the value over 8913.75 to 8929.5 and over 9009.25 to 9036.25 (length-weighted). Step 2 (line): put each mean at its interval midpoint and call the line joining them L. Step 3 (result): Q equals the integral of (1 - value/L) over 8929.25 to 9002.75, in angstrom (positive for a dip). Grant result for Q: 1.7 angstrom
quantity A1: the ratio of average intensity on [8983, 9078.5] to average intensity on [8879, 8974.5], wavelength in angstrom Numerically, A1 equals 0.93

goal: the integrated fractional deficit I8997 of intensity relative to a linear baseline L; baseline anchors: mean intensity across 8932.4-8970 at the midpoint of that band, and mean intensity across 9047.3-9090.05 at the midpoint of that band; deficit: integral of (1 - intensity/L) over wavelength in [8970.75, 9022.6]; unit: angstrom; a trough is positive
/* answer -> 0.11 angstrom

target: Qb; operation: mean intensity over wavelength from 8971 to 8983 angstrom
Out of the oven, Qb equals 19.4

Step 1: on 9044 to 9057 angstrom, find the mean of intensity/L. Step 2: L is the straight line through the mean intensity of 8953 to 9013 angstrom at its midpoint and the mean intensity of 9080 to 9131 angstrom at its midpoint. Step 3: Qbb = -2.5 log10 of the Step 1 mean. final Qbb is 0.129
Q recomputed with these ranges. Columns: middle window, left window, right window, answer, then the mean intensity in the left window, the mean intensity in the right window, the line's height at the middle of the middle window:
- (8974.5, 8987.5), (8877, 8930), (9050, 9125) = 0.3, 20.8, 19.7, 20.3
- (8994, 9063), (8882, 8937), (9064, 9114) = 5.1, 21.1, 19.6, 20.1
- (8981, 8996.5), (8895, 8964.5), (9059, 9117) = -0.7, 19.9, 19.9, 19.9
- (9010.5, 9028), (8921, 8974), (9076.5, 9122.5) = 1.0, 19.9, 20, 20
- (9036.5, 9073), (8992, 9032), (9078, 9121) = 1.7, 18.8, 20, 19.4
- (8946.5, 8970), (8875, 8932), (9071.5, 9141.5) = 2.2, 20.6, 19.6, 20.3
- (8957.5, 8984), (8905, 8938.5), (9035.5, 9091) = 1.7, 20.8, 18.9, 20.1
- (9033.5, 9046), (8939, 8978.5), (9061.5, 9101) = 0.9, 18.9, 19.8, 19.5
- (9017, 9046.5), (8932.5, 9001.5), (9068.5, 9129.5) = 1.7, 19.8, 19.8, 19.8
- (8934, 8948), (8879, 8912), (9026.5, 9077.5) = -0.4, 20.9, 18.6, 20.2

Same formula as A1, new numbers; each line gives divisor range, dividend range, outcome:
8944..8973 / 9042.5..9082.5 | 1.01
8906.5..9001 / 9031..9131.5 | 0.97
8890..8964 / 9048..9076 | 0.94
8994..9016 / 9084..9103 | 1.08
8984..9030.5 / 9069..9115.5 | 1.03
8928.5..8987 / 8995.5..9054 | 0.93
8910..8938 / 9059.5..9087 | 0.94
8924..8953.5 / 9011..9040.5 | 0.91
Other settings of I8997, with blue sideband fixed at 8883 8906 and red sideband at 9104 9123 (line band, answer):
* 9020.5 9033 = 1.0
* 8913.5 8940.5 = -0.5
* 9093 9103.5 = 0.1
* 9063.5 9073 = 0.7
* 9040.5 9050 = 1.6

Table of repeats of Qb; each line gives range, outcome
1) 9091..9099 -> 20.8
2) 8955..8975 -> 18.5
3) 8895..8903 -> 20.5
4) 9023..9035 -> 19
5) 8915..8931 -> 21.6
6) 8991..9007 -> 19.3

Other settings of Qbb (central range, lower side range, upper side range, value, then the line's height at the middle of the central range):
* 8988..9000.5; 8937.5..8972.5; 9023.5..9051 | -0.10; 18.6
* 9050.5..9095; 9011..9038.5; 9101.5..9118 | -0.01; 19.4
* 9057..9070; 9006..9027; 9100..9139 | -0.08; 18.8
